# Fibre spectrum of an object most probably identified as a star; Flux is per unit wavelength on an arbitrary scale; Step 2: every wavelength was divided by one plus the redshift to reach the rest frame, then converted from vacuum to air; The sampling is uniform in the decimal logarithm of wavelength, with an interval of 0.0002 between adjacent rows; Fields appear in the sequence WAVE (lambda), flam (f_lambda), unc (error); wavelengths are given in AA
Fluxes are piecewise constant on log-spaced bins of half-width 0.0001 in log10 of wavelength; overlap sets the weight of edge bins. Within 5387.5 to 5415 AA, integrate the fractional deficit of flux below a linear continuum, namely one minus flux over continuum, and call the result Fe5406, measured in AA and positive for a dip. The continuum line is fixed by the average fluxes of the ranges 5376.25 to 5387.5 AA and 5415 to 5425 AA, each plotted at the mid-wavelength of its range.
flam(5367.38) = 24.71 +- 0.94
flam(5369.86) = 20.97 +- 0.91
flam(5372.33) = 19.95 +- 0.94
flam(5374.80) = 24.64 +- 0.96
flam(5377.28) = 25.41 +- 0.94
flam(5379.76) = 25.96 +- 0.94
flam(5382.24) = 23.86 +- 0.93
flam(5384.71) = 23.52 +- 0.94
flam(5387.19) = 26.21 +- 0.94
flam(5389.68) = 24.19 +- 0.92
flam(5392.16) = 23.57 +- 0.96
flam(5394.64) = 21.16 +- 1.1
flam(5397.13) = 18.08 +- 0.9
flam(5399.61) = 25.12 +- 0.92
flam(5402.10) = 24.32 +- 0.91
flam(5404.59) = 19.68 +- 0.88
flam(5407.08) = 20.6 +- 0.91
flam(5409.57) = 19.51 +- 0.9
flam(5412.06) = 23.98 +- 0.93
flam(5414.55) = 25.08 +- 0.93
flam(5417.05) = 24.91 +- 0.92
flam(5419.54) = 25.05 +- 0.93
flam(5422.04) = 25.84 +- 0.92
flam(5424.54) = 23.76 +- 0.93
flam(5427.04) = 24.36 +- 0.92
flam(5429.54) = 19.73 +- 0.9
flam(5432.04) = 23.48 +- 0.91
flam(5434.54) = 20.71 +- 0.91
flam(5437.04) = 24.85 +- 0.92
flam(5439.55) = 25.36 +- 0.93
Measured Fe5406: 2.9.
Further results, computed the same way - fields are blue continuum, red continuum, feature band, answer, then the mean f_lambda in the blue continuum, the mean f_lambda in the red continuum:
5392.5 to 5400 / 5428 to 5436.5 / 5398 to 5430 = -2.6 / 21.3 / 21.7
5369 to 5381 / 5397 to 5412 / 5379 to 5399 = -0.6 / 23.5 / 21.7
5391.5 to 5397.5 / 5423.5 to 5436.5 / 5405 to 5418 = -0.5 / 21.1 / 22.5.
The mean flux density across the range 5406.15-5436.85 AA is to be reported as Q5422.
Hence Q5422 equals 23.2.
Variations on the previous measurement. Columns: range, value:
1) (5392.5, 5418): 22.3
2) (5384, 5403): 23.2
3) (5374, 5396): 24.2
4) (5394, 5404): 22.1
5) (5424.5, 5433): 22.7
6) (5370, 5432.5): 23.2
